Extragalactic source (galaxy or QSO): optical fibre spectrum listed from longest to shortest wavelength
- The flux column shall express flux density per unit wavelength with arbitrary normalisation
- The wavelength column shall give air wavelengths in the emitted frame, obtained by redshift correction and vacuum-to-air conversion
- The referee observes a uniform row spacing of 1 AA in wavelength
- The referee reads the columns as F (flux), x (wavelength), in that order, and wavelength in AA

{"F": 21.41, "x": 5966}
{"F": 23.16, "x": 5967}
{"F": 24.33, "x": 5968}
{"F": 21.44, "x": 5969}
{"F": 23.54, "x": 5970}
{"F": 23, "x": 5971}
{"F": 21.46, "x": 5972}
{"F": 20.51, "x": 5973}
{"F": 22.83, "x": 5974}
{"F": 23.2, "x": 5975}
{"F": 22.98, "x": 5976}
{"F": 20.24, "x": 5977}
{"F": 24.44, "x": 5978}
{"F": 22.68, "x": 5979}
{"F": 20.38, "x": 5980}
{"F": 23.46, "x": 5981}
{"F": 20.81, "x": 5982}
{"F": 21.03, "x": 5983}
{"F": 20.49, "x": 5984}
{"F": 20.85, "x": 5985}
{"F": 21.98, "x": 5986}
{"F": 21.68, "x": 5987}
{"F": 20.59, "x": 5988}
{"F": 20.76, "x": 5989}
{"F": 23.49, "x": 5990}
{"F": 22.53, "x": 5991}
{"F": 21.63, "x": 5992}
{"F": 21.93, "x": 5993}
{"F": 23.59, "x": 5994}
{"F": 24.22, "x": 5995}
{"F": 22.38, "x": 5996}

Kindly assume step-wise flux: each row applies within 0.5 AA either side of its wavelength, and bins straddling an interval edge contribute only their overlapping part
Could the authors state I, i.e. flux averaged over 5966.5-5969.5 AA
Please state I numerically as 23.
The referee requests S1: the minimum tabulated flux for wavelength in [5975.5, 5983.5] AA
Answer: 20.24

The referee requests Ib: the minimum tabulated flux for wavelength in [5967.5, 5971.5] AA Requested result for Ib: 21.44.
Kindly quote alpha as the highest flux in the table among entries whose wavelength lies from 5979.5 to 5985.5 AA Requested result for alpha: 23.46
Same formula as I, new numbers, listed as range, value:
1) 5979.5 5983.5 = 21.4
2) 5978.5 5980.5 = 21.5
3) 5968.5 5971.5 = 22.7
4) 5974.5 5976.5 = 23.1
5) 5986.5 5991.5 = 21.8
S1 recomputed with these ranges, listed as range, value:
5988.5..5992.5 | 20.76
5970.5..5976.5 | 20.51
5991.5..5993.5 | 21.63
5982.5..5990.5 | 20.49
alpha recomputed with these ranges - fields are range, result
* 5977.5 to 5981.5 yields 24.44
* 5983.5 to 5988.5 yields 21.98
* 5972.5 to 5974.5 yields 22.83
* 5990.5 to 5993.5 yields 22.53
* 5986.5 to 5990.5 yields 23.49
